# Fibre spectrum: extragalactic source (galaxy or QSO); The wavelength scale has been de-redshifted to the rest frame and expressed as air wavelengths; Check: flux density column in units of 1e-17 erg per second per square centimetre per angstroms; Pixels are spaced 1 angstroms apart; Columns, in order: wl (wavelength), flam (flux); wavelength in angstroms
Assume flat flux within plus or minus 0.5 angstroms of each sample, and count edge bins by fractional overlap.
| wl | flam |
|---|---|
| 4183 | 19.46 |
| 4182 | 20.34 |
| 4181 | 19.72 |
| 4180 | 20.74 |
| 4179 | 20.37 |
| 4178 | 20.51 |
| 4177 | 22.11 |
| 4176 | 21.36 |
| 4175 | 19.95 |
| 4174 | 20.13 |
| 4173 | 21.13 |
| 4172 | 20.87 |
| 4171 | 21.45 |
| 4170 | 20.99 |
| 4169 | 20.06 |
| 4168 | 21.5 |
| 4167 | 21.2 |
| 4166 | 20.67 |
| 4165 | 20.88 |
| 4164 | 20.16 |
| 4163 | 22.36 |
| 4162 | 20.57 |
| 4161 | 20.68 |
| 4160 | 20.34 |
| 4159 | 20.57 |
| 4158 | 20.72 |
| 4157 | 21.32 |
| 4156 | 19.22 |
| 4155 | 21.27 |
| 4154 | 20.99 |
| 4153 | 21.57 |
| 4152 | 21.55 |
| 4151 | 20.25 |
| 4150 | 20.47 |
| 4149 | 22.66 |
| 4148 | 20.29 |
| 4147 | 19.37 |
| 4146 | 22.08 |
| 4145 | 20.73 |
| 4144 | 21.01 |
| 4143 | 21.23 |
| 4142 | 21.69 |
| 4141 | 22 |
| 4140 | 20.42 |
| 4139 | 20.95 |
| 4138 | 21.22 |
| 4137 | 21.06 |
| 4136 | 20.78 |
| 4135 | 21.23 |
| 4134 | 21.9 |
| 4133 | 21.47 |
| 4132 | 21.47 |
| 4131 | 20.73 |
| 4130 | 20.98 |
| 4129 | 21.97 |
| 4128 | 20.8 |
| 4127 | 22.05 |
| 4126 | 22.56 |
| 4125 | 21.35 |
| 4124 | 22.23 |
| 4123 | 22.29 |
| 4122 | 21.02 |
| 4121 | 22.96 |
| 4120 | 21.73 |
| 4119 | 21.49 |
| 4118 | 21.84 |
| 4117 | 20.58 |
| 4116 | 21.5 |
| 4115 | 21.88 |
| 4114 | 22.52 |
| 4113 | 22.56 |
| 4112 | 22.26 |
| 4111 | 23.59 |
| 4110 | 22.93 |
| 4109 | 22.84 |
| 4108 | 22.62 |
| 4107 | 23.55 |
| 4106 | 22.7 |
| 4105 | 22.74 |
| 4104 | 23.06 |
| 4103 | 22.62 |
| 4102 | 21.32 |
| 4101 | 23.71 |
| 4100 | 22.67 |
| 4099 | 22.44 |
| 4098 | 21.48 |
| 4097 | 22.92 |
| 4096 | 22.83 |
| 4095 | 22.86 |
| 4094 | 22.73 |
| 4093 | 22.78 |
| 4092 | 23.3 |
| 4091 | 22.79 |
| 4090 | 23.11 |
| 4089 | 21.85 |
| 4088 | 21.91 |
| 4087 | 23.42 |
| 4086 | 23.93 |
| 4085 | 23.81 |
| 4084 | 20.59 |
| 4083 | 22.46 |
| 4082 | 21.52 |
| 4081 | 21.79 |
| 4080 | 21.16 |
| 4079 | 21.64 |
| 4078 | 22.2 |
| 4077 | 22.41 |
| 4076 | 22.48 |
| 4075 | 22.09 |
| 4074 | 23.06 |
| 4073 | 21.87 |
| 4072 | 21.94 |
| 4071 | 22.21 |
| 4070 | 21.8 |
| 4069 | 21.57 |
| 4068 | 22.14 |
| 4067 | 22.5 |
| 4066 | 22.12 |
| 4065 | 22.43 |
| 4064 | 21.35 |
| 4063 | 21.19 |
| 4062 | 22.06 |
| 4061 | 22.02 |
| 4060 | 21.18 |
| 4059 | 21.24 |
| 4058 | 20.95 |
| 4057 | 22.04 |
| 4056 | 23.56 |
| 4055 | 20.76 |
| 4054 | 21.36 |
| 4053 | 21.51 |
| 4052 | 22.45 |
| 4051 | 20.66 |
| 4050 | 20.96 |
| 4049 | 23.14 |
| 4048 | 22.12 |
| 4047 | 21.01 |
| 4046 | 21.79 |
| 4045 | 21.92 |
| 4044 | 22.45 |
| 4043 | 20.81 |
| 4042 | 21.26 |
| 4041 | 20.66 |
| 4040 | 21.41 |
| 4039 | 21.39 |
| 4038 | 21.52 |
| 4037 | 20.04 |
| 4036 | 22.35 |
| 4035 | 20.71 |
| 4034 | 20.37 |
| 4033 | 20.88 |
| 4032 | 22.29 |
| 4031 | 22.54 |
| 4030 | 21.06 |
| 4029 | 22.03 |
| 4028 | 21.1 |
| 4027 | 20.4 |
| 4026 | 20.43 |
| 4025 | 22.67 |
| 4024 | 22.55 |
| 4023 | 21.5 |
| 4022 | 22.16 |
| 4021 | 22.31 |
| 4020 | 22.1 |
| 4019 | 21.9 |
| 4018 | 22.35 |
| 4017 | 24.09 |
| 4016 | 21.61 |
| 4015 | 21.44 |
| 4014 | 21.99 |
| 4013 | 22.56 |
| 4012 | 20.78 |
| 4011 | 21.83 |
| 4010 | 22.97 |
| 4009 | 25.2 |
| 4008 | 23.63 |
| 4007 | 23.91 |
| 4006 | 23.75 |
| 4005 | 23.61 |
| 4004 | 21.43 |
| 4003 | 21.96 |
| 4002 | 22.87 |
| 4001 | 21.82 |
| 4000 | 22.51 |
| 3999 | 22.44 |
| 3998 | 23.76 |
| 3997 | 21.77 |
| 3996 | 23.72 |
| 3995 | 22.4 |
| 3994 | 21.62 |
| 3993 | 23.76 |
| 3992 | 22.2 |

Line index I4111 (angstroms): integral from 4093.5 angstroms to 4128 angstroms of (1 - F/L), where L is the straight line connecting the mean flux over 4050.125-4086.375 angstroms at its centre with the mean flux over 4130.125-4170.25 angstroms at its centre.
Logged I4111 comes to -1.45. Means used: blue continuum 21.9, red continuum 21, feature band 22.3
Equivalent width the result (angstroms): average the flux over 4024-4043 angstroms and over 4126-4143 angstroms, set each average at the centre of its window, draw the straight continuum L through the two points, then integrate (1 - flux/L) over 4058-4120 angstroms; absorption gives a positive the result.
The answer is -2.80 angstroms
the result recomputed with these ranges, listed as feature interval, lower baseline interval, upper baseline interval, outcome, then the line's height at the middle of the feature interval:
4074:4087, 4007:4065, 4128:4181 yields -0.5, 21.5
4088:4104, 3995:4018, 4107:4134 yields -0.4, 22.1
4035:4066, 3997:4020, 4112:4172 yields 0.9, 22.2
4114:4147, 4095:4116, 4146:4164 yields 0.4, 21.7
